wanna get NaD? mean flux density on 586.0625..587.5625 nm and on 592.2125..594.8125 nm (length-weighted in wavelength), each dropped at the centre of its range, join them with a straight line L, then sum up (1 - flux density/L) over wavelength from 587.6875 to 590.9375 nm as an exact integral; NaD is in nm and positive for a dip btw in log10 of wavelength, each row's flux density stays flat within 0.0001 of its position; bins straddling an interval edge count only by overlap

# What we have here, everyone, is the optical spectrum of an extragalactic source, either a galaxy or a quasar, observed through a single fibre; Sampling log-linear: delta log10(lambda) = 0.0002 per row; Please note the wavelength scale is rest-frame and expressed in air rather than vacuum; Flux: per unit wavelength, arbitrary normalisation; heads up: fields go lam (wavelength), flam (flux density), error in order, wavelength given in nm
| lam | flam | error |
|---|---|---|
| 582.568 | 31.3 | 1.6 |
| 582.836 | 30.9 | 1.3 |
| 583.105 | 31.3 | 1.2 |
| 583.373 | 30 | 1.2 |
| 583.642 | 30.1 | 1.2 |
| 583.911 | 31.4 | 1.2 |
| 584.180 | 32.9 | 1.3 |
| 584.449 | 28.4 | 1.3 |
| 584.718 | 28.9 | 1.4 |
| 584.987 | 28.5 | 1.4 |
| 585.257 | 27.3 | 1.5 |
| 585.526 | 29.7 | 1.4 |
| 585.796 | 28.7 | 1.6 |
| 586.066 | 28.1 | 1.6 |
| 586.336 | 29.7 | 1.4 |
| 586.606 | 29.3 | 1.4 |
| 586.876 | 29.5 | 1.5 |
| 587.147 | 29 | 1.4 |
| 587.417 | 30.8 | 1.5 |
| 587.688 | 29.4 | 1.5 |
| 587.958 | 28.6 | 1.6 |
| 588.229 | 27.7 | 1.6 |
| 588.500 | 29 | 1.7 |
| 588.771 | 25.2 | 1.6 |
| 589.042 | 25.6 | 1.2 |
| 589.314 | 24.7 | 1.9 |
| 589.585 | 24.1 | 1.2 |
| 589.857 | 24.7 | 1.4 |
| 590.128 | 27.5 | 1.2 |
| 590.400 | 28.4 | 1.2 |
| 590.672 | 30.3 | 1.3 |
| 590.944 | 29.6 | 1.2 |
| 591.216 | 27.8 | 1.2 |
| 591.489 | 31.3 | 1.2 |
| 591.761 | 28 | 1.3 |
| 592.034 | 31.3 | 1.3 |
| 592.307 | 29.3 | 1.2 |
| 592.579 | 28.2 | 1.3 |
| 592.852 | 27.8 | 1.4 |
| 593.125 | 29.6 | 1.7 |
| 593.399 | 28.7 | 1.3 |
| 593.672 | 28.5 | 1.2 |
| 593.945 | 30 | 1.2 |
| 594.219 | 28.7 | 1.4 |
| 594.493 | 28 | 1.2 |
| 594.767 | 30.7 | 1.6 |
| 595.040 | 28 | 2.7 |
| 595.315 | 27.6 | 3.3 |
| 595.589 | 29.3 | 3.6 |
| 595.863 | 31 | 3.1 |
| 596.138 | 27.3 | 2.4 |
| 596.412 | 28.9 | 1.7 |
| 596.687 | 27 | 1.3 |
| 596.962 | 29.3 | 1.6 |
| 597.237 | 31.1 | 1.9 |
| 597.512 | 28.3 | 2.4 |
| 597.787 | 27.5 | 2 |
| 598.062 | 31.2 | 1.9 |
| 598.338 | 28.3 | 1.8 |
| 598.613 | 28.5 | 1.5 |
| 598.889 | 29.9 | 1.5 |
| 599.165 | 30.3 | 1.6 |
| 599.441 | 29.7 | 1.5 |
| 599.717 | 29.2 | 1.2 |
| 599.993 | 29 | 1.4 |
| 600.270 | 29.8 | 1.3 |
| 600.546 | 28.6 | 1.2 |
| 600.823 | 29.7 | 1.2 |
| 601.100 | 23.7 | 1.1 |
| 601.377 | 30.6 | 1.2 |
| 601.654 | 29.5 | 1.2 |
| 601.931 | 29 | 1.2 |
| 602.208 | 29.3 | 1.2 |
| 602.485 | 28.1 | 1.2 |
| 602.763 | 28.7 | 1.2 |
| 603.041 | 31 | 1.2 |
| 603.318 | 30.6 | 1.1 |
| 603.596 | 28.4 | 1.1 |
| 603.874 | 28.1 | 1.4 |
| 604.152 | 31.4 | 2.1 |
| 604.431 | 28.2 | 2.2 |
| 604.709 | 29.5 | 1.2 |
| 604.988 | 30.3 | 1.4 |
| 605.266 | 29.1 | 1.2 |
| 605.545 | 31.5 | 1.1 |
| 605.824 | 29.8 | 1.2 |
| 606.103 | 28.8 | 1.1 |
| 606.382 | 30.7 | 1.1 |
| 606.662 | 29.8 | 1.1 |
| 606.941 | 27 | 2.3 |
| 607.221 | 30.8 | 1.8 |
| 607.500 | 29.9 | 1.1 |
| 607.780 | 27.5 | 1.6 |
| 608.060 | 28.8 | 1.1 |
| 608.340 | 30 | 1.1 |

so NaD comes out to 0.24 nm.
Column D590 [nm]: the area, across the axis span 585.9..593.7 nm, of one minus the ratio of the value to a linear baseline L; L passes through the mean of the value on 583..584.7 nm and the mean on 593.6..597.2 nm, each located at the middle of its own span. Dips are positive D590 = 0.35 nm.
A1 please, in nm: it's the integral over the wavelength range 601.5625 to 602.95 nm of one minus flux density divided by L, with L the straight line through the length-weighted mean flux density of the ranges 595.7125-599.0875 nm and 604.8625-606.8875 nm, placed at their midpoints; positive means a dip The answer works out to 0.03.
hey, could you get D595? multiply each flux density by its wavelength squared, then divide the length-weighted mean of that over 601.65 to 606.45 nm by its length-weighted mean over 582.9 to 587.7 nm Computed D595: 1.1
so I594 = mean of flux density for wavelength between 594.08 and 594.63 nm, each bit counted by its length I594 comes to 28.3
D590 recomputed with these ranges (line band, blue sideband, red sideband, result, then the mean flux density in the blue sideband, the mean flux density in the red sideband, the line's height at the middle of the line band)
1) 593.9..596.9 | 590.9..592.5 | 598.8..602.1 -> 0.058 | 29.5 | 29.1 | 29.3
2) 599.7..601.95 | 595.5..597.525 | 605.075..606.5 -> 0.056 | 29.1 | 30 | 29.5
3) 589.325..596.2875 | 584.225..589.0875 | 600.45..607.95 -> 0.074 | 28.7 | 29.2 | 28.9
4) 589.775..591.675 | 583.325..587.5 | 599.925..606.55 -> 0.053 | 29.5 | 29.3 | 29.4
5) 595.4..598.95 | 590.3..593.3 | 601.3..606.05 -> 0.046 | 29.2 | 29.6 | 29.4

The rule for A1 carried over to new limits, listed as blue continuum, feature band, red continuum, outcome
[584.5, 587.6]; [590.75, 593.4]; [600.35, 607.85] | -0.01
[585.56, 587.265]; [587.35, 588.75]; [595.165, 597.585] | 0.02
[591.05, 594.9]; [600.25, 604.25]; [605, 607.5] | 0.07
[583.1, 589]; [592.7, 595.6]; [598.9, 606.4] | 0.05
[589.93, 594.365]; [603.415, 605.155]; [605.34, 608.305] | 0.00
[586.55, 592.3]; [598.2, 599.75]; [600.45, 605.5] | -0.02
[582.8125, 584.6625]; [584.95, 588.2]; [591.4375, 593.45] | 0.12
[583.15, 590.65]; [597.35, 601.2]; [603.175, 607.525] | 0.04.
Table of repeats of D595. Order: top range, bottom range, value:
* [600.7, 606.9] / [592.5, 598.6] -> 1.04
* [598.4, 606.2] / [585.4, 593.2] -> 1.08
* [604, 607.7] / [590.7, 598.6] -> 1.06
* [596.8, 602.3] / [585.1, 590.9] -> 1.08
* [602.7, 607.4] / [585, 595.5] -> 1.10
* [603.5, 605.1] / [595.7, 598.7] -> 1.04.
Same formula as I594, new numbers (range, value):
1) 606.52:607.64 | 29.4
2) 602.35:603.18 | 29.3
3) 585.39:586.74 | 29.1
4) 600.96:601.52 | 27.2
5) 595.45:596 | 30.2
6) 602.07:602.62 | 28.7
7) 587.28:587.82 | 30.1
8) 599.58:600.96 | 29.3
